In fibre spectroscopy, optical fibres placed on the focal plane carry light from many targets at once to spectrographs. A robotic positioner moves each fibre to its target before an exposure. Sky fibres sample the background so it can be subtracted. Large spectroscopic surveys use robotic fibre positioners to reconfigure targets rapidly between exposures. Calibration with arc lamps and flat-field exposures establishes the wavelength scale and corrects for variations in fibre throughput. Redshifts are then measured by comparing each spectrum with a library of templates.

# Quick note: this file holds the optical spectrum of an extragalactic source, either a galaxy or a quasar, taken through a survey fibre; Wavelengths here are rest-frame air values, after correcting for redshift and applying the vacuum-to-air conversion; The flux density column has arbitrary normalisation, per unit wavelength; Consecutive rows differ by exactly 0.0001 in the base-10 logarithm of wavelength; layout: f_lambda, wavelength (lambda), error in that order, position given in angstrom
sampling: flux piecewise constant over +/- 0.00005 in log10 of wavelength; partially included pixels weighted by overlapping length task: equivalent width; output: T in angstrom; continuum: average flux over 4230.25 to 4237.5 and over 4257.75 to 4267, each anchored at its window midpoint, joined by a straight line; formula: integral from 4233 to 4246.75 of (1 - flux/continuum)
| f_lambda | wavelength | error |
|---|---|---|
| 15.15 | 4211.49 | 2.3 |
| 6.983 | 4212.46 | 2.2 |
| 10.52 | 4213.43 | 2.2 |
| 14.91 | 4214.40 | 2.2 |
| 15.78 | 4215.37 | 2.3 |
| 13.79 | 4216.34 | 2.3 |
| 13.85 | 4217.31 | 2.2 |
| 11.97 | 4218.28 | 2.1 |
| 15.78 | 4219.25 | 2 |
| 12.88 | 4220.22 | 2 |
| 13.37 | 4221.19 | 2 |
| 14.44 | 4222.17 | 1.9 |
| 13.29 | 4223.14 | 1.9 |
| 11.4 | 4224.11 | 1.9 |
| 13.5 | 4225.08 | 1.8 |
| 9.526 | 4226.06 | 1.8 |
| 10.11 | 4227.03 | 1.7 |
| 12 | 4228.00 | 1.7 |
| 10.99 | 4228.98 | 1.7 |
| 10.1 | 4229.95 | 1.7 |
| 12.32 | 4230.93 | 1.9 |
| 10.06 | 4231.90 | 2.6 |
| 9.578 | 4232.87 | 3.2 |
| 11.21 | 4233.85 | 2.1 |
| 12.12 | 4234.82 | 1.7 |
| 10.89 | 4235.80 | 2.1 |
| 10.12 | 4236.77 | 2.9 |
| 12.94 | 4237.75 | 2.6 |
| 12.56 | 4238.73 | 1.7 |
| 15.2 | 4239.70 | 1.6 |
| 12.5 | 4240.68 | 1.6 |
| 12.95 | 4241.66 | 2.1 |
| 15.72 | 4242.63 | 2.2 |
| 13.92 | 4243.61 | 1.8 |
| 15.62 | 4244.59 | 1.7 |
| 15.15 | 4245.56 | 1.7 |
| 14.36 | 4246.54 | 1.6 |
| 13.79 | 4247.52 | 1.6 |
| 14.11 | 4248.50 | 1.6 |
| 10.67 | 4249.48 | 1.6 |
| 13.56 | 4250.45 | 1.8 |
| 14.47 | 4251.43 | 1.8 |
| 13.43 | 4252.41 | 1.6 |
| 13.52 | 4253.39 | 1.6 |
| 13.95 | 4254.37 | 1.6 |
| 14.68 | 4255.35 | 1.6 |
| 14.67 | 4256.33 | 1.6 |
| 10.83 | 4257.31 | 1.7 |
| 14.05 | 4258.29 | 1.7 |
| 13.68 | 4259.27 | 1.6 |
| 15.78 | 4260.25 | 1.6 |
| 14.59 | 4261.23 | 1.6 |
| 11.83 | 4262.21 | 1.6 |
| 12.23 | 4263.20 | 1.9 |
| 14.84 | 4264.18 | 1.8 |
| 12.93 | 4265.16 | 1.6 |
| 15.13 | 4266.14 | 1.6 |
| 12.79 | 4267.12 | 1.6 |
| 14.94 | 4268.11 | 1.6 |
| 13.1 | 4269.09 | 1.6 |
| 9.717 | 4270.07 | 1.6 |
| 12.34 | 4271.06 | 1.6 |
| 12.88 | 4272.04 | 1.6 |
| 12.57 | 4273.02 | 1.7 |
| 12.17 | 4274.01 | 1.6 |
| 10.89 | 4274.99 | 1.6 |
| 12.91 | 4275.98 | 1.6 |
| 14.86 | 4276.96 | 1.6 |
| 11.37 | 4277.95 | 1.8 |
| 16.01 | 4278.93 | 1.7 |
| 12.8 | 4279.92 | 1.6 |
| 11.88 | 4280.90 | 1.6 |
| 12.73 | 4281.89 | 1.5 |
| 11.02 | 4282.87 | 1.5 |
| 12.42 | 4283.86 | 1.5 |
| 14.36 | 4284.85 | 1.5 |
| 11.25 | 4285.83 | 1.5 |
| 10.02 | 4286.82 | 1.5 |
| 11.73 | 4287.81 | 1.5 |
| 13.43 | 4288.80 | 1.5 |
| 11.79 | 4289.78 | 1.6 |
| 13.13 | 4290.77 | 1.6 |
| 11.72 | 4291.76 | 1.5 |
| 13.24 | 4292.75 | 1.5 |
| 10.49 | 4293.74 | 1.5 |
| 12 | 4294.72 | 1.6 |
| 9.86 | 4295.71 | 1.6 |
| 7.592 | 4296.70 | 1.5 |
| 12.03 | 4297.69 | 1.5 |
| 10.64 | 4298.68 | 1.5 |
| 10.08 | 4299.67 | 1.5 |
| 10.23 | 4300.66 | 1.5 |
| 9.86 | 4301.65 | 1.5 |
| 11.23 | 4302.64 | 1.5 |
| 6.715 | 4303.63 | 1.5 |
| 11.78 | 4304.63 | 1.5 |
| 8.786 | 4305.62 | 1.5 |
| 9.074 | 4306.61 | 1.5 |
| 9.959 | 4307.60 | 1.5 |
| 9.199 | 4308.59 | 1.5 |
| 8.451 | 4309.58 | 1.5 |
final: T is -1.82 angstrom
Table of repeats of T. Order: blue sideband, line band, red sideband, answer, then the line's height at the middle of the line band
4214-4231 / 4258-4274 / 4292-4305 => -2.6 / 11.4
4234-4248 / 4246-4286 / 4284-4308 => -3.1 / 12.2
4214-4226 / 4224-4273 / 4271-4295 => 0.6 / 13.1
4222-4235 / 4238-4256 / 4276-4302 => -3.7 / 11.5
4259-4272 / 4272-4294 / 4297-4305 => -1.2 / 11.8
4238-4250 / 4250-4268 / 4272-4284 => -0.6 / 13.3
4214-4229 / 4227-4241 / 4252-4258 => 1.8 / 13.2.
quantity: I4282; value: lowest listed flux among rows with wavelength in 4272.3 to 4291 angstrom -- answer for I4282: 10.02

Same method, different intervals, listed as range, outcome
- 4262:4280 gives 9.717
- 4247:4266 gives 10.67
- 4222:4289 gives 9.526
